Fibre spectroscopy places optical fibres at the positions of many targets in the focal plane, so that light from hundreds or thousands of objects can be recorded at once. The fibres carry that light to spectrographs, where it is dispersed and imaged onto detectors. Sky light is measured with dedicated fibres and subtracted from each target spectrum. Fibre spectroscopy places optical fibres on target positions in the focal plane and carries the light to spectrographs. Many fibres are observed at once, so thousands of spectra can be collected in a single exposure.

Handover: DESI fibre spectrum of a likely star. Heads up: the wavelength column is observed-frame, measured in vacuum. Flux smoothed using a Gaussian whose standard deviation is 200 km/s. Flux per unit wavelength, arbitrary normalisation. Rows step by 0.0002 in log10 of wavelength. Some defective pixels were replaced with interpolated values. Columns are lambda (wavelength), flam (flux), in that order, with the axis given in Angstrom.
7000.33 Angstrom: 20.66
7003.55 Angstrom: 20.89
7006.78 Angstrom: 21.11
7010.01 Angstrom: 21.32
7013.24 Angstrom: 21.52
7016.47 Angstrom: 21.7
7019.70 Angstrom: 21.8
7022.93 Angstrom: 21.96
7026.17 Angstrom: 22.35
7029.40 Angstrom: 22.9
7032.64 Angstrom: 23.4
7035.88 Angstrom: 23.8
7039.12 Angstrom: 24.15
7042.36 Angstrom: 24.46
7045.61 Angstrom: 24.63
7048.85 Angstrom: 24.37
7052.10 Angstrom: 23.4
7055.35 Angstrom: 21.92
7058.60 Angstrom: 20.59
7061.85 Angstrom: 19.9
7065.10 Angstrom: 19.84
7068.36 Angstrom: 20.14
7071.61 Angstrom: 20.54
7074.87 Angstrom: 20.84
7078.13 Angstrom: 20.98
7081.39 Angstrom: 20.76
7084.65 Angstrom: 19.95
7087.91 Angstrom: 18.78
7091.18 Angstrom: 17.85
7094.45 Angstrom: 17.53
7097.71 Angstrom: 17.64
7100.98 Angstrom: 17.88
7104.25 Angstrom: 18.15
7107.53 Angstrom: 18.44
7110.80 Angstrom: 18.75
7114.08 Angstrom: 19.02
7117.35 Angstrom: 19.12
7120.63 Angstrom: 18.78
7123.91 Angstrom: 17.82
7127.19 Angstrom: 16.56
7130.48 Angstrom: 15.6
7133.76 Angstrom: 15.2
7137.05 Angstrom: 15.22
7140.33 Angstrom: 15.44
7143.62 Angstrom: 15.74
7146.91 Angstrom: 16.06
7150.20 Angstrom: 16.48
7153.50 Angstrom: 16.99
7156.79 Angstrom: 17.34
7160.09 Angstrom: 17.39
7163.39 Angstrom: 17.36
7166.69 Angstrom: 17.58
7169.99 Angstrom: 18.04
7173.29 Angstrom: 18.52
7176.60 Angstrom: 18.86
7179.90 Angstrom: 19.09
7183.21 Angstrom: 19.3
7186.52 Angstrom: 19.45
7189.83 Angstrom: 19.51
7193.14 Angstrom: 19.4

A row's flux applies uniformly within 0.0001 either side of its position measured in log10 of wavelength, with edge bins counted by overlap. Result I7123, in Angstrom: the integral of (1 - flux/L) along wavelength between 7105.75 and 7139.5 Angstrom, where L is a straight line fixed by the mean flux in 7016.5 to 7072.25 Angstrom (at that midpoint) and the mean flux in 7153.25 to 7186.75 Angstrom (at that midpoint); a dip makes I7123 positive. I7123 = 4.0 Angstrom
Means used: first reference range 22.4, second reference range 18.2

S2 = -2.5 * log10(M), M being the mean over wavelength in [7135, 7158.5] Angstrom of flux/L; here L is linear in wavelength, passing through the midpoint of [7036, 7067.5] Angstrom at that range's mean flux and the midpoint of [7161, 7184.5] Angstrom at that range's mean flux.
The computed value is 0.19 mag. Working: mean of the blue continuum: 22.6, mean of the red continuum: 18.3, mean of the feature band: 16.2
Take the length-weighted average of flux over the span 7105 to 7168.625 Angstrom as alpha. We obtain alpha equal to 17.1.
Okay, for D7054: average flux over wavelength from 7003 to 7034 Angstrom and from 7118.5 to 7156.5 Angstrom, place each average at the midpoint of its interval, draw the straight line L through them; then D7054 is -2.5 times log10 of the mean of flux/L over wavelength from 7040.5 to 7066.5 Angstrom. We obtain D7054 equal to -0.11 mag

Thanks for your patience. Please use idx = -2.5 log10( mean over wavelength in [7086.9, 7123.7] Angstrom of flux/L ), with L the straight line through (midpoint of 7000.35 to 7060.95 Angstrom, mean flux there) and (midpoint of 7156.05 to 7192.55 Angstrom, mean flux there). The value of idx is 0.115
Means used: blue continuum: 22.5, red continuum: 18.5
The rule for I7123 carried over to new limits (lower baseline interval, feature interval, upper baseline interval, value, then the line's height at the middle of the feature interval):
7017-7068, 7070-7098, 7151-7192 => 2.21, 21.2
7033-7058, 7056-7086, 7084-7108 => 0.59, 20.9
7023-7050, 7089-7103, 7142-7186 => 2.06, 20.8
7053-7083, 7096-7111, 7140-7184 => 1.04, 19.5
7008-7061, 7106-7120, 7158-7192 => 1.05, 20.4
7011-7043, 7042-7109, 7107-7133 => -0.25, 20.2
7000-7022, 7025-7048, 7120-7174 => -3.64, 20.5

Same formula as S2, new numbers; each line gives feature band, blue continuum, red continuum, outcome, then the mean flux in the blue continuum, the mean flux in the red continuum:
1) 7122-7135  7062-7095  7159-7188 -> 0.17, 19.8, 18.4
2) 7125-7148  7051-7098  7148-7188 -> 0.19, 20.1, 18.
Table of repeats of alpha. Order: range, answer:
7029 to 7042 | 23.7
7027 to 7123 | 20.6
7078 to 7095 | 19.3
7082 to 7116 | 18.5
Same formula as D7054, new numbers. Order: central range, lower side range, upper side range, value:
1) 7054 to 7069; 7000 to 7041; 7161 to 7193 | 0.04 mag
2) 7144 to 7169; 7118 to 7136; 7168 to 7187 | 0.06 mag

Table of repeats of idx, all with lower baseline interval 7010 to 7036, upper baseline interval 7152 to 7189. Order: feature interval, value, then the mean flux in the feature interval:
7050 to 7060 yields -0.03 mag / 22.1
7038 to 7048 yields -0.13 mag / 24.4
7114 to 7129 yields 0.08 mag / 18.2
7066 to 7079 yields 0.02 mag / 20.6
